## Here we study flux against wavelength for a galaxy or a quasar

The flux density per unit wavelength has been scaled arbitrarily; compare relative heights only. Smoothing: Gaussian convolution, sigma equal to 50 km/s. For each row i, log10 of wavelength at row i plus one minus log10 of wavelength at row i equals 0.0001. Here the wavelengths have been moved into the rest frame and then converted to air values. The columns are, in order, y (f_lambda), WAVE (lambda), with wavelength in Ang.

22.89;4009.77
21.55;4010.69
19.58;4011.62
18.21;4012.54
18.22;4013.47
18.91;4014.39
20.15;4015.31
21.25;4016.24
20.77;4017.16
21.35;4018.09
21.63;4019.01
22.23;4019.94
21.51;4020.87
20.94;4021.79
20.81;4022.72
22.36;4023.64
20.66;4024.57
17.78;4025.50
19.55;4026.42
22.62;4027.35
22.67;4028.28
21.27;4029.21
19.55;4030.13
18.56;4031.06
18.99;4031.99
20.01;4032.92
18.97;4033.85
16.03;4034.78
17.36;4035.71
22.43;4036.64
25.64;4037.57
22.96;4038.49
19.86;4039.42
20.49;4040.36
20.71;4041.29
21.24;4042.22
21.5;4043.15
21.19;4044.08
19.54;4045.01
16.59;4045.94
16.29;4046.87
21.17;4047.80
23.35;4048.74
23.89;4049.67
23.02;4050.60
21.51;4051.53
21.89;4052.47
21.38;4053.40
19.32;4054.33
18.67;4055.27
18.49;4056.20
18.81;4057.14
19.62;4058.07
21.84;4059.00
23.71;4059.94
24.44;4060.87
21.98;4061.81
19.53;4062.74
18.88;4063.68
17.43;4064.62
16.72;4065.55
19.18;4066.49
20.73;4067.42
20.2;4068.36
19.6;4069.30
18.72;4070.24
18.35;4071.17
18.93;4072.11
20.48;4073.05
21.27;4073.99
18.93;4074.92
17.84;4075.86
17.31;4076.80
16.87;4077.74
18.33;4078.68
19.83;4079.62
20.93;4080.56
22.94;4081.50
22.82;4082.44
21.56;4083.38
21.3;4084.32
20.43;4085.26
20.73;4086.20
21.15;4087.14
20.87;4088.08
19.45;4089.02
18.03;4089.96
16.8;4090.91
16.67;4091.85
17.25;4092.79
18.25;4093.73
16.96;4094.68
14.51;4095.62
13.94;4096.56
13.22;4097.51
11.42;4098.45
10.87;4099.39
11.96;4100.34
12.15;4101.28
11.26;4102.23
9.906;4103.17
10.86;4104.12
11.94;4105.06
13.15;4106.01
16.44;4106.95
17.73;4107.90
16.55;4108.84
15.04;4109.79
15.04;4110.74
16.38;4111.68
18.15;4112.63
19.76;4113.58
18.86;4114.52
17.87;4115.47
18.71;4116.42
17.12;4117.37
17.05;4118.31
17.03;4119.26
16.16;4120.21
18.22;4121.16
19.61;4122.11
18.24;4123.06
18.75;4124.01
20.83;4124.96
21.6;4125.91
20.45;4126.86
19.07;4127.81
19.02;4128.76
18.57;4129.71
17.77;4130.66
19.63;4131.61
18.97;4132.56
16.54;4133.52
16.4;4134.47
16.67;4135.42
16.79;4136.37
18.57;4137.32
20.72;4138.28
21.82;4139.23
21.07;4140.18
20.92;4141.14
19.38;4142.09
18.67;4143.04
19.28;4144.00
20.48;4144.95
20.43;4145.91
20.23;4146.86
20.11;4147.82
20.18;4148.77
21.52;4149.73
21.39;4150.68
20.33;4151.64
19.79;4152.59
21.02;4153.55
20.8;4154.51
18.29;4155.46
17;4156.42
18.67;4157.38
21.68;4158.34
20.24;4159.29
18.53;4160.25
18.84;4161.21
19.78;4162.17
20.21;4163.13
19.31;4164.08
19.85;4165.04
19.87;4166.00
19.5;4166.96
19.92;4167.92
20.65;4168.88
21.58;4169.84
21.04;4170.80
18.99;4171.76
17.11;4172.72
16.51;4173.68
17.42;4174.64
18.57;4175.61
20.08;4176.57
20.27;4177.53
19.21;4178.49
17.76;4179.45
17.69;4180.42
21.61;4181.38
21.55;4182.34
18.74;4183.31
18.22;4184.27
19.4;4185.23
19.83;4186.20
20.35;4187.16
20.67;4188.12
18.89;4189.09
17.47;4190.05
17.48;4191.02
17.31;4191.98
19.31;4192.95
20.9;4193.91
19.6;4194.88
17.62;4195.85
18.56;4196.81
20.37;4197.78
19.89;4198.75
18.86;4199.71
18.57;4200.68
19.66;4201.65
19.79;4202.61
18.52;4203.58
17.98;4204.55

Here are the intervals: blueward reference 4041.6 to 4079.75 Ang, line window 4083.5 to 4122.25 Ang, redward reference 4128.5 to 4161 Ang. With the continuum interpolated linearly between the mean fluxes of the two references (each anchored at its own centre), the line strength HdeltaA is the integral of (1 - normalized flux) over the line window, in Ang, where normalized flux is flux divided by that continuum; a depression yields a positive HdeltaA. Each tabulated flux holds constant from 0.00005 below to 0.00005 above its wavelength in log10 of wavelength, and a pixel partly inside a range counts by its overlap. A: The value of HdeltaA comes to 6.65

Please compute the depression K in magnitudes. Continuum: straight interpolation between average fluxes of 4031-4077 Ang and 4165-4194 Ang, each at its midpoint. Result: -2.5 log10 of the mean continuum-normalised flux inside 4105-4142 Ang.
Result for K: 0.088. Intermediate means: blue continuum 20.1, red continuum 19.3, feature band 18.1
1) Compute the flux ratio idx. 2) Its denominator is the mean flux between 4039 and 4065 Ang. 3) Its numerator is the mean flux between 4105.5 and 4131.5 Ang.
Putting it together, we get 0.87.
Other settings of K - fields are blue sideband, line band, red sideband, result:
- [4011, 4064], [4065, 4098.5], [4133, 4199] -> 0.08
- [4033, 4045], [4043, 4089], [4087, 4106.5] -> -0.14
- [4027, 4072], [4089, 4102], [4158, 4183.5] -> 0.32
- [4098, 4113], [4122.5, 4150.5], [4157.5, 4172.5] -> -0.15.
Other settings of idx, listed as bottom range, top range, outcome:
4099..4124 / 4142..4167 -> 1.26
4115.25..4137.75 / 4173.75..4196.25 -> 1.04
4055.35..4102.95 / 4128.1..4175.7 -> 1.05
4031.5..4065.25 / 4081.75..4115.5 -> 0.80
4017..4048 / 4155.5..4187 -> 0.95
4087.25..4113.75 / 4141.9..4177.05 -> 1.29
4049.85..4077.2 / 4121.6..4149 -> 0.97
